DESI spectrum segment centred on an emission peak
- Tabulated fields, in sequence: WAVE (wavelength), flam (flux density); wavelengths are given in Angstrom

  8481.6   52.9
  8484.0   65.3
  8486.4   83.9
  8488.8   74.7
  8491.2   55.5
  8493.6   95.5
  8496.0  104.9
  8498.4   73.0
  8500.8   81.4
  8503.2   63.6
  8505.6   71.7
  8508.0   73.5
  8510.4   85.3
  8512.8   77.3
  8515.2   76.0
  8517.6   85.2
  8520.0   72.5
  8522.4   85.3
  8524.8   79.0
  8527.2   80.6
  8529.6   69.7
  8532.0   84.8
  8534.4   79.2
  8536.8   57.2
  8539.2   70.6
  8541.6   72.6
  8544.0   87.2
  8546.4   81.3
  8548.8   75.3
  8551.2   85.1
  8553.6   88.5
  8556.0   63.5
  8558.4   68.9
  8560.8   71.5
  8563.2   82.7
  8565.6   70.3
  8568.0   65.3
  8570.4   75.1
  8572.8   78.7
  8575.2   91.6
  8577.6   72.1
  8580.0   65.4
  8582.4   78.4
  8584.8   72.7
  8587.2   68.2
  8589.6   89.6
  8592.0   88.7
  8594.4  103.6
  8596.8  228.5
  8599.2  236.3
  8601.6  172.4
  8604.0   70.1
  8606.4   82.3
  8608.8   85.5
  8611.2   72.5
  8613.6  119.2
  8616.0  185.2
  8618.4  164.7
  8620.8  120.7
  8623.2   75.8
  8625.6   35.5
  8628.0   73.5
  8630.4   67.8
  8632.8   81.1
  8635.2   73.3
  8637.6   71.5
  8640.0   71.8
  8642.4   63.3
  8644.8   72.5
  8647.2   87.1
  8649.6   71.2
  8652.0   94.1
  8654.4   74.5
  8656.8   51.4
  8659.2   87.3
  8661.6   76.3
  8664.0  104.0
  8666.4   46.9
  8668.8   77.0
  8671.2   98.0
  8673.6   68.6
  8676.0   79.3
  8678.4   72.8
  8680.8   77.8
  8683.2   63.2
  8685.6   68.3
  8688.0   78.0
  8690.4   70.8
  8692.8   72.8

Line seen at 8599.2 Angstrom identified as [S II]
